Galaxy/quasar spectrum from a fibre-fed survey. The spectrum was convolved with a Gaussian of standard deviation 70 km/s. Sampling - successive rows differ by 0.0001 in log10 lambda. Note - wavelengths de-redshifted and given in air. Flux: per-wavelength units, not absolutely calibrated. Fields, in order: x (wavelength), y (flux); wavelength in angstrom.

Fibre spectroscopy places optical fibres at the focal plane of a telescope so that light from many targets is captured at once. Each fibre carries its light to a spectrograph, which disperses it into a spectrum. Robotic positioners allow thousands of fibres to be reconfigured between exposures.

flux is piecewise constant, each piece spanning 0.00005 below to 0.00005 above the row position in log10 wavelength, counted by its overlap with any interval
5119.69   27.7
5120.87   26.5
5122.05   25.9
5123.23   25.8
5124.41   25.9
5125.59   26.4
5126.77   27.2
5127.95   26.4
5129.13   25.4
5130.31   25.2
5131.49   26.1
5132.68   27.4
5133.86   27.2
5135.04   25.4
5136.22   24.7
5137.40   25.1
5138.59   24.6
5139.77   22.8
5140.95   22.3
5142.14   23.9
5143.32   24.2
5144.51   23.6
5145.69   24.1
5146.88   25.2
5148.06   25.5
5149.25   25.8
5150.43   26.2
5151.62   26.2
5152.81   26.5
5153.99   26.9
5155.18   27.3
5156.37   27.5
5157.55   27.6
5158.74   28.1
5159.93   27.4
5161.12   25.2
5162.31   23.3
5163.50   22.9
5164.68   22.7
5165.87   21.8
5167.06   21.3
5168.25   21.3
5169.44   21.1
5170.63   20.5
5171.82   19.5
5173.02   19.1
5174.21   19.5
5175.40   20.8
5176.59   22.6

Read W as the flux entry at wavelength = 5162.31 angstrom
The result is 23.3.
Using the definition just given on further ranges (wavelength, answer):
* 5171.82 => 19.5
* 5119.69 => 27.7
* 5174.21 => 19.5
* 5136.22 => 24.7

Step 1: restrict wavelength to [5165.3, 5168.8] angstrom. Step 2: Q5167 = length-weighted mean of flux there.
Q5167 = 21.5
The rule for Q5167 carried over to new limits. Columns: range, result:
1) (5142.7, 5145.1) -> 23.9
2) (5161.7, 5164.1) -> 23.2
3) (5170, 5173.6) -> 19.7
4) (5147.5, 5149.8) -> 25.6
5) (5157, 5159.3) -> 27.8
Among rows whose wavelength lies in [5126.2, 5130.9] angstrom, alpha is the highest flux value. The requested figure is 27.2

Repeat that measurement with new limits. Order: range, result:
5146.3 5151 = 26.2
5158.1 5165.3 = 28.1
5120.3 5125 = 26.5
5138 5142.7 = 24.6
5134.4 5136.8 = 25.4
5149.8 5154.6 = 26.9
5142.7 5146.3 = 24.2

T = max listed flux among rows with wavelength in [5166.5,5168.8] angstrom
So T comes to 21.3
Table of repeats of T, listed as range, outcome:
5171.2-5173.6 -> 19.5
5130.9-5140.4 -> 27.4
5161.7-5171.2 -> 23.3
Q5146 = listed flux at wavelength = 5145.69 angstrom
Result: 24.1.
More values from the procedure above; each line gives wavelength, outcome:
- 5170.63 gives 20.5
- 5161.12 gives 25.2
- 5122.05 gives 25.9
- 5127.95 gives 26.4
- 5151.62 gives 26.2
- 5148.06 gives 25.5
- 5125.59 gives 26.4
